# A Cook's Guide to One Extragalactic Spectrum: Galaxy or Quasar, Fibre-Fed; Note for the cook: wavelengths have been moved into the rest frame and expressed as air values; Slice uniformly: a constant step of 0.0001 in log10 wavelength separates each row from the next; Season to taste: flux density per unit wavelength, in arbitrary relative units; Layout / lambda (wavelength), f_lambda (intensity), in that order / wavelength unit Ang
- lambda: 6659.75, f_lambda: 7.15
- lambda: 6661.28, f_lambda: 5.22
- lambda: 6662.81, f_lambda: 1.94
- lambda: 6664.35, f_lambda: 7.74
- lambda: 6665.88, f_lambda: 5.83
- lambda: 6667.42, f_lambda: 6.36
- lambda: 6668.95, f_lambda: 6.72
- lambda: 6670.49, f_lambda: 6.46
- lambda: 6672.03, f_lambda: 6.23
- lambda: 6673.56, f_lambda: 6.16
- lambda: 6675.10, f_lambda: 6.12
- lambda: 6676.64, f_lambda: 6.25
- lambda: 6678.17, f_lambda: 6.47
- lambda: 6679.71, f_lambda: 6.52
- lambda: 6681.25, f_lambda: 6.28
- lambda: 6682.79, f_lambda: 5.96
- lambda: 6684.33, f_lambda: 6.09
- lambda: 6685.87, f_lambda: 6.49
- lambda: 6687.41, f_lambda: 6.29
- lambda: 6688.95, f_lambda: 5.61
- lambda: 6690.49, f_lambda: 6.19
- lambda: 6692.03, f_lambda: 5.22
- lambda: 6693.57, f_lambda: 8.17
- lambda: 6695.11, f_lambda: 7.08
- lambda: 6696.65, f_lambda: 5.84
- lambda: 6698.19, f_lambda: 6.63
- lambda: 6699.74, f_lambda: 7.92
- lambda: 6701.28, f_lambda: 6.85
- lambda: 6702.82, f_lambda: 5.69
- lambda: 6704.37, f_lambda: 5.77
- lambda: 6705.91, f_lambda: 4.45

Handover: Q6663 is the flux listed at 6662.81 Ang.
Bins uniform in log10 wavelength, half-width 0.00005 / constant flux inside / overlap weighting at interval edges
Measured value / 1.94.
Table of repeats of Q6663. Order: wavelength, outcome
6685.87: 6.49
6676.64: 6.25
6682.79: 5.96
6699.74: 7.92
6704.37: 5.77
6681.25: 6.28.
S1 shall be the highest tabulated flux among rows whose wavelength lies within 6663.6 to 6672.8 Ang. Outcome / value 7.74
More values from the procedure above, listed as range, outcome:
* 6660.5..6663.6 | 5.22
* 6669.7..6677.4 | 6.46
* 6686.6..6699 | 8.17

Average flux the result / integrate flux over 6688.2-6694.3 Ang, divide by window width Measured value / 6.29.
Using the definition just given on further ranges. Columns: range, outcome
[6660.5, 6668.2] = 5.43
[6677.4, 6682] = 6.43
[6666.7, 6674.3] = 6.39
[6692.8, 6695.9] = 7.62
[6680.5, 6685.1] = 6.11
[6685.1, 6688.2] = 6.38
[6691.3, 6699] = 6.6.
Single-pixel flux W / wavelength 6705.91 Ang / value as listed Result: 4.45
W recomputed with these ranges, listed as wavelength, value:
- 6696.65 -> 5.84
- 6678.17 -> 6.47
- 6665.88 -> 5.83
